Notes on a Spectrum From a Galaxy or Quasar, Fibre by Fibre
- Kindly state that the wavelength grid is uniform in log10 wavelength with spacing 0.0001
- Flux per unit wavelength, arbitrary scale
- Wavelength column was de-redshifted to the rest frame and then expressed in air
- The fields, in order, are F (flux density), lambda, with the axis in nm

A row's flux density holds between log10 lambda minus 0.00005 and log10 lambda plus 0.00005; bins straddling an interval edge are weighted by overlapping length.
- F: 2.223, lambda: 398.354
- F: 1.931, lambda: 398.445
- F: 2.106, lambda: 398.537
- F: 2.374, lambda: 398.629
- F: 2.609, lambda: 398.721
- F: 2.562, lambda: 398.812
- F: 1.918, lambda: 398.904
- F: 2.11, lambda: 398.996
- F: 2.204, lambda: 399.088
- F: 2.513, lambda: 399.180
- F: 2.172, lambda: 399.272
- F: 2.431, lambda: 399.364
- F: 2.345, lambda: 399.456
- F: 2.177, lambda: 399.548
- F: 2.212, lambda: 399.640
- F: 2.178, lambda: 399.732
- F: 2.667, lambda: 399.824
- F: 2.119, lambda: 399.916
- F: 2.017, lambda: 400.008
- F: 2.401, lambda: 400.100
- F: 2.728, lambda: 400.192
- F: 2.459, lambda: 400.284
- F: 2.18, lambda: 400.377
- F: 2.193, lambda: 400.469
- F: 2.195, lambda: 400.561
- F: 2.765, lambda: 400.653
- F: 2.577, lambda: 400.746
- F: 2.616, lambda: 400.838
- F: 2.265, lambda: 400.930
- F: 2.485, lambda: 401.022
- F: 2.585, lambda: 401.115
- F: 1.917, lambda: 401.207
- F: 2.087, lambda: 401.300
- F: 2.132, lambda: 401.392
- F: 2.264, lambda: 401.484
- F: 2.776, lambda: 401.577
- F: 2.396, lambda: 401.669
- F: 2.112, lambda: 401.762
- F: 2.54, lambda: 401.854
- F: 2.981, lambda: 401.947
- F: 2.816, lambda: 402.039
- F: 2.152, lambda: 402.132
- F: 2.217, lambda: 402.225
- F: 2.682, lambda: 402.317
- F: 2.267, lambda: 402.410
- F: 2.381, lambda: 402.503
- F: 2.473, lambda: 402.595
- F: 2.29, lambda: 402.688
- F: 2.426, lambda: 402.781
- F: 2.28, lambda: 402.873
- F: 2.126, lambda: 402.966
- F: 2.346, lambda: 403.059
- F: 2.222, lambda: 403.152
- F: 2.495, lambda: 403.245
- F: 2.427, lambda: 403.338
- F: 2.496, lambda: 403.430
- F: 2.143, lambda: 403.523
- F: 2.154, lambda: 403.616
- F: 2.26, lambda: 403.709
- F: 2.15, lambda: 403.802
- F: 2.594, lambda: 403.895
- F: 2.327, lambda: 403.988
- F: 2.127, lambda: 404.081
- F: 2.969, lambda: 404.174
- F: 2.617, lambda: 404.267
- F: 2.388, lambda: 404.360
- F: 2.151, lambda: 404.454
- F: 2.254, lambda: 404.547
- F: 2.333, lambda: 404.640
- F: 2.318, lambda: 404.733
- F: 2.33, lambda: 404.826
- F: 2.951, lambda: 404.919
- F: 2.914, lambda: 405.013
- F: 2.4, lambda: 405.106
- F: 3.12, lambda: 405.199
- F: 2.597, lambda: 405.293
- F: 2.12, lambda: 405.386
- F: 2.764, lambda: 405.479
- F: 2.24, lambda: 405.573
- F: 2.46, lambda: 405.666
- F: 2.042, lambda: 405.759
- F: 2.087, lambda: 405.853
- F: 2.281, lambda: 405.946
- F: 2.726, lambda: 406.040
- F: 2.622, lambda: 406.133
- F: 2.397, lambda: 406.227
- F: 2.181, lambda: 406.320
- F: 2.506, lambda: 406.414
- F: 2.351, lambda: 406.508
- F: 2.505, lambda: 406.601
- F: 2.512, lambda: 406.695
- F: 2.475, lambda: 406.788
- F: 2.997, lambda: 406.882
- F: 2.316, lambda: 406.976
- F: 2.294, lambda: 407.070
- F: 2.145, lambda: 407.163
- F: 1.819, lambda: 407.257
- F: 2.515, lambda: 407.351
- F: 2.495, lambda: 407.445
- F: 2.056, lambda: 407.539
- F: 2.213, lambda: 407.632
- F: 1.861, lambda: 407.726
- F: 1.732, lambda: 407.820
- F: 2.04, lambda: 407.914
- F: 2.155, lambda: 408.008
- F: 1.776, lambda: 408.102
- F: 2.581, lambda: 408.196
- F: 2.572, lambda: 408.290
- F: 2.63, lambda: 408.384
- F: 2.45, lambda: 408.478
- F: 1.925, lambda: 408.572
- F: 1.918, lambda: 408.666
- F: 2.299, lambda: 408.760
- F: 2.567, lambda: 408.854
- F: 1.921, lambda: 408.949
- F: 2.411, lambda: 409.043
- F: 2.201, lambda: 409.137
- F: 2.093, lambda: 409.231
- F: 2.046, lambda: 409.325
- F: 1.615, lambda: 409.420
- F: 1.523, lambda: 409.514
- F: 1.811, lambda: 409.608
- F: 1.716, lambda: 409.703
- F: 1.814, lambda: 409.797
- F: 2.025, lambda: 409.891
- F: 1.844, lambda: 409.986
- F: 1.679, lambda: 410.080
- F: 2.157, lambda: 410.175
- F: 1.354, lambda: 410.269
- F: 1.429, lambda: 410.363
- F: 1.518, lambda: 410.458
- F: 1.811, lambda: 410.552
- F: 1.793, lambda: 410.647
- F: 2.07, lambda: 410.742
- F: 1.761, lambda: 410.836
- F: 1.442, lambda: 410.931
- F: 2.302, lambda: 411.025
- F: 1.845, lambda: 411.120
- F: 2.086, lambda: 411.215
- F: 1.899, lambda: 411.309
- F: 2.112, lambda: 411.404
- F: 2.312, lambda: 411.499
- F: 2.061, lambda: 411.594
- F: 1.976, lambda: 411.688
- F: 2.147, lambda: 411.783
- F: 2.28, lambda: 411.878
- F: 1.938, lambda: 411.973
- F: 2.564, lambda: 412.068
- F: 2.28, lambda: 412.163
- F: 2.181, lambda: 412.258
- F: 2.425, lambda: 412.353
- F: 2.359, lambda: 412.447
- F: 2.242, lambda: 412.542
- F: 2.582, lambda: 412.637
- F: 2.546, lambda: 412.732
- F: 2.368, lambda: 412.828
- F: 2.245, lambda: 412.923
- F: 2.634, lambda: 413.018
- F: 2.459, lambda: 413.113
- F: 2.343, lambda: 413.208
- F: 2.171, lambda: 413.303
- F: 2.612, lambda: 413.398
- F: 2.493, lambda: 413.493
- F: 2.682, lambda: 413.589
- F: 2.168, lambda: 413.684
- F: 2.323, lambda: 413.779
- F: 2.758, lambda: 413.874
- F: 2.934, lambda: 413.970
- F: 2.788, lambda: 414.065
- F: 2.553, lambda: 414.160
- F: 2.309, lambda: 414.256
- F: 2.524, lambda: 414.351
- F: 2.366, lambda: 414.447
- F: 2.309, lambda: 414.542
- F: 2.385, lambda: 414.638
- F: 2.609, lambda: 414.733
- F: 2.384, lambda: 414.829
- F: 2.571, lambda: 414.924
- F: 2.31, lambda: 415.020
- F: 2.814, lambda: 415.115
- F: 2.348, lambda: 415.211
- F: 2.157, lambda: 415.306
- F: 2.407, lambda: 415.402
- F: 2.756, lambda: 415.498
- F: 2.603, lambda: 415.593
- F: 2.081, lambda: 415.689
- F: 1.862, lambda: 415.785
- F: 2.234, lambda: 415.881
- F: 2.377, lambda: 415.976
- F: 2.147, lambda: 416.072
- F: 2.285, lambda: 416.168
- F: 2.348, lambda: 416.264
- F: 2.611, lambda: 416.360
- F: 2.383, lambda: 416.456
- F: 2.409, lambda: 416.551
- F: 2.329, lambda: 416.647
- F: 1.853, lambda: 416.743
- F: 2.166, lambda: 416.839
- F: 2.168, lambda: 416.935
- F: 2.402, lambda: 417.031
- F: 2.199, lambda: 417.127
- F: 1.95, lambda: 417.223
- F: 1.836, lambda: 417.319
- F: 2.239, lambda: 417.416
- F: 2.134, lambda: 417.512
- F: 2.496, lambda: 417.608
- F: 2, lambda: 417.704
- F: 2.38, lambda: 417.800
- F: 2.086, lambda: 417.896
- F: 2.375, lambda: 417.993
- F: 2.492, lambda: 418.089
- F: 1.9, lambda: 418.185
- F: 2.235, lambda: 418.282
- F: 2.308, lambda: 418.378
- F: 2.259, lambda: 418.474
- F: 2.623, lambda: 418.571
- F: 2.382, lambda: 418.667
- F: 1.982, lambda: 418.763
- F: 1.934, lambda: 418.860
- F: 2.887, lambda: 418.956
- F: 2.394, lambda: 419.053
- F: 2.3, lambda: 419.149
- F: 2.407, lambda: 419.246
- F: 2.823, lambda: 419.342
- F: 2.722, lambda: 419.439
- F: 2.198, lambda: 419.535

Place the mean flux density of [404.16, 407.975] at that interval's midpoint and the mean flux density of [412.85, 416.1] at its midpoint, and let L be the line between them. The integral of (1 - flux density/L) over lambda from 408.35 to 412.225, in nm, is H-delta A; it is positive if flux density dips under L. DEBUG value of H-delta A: 0.68 nm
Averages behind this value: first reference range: 2.39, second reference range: 2.43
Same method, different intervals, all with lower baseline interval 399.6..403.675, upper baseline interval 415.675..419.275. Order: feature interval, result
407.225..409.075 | 0.10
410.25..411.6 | 0.26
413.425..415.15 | -0.18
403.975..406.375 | -0.11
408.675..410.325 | 0.26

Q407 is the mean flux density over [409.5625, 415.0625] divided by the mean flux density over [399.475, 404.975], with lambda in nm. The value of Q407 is 0.9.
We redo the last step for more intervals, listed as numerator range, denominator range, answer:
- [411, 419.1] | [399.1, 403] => 0.98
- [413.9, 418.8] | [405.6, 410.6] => 1.09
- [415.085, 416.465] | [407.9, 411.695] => 1.18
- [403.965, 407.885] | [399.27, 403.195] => 1.01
